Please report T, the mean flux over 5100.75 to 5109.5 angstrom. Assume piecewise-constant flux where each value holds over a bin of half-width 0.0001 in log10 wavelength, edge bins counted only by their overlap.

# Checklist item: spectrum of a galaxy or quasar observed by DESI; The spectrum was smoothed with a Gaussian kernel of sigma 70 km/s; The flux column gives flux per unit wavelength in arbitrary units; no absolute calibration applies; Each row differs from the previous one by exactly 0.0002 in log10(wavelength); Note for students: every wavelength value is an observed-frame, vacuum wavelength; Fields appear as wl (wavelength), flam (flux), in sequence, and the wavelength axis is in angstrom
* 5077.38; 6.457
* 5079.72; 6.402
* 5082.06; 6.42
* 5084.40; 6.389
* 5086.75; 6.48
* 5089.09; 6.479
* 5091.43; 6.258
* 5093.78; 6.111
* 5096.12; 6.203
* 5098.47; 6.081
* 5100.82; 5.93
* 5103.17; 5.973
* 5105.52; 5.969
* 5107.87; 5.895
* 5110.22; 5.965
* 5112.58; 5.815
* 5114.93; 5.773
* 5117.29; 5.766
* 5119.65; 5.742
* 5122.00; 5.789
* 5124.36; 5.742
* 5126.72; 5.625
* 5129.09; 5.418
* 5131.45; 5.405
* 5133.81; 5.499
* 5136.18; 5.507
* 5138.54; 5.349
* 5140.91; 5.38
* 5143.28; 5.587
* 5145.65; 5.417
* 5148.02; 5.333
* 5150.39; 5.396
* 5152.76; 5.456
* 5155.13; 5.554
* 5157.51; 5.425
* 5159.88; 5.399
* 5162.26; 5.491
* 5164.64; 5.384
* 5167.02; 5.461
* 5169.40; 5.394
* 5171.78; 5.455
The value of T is 5.95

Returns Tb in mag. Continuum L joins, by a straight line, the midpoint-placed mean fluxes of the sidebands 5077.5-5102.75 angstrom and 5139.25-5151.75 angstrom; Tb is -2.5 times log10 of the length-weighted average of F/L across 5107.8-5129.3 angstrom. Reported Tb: 0.01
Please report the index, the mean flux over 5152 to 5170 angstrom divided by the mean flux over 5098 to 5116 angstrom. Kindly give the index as 0.92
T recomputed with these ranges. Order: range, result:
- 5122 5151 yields 5.48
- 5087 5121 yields 6.01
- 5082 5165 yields 5.75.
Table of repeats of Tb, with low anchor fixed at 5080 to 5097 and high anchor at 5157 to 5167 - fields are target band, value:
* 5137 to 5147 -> 0.05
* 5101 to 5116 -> 0.03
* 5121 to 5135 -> 0.05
